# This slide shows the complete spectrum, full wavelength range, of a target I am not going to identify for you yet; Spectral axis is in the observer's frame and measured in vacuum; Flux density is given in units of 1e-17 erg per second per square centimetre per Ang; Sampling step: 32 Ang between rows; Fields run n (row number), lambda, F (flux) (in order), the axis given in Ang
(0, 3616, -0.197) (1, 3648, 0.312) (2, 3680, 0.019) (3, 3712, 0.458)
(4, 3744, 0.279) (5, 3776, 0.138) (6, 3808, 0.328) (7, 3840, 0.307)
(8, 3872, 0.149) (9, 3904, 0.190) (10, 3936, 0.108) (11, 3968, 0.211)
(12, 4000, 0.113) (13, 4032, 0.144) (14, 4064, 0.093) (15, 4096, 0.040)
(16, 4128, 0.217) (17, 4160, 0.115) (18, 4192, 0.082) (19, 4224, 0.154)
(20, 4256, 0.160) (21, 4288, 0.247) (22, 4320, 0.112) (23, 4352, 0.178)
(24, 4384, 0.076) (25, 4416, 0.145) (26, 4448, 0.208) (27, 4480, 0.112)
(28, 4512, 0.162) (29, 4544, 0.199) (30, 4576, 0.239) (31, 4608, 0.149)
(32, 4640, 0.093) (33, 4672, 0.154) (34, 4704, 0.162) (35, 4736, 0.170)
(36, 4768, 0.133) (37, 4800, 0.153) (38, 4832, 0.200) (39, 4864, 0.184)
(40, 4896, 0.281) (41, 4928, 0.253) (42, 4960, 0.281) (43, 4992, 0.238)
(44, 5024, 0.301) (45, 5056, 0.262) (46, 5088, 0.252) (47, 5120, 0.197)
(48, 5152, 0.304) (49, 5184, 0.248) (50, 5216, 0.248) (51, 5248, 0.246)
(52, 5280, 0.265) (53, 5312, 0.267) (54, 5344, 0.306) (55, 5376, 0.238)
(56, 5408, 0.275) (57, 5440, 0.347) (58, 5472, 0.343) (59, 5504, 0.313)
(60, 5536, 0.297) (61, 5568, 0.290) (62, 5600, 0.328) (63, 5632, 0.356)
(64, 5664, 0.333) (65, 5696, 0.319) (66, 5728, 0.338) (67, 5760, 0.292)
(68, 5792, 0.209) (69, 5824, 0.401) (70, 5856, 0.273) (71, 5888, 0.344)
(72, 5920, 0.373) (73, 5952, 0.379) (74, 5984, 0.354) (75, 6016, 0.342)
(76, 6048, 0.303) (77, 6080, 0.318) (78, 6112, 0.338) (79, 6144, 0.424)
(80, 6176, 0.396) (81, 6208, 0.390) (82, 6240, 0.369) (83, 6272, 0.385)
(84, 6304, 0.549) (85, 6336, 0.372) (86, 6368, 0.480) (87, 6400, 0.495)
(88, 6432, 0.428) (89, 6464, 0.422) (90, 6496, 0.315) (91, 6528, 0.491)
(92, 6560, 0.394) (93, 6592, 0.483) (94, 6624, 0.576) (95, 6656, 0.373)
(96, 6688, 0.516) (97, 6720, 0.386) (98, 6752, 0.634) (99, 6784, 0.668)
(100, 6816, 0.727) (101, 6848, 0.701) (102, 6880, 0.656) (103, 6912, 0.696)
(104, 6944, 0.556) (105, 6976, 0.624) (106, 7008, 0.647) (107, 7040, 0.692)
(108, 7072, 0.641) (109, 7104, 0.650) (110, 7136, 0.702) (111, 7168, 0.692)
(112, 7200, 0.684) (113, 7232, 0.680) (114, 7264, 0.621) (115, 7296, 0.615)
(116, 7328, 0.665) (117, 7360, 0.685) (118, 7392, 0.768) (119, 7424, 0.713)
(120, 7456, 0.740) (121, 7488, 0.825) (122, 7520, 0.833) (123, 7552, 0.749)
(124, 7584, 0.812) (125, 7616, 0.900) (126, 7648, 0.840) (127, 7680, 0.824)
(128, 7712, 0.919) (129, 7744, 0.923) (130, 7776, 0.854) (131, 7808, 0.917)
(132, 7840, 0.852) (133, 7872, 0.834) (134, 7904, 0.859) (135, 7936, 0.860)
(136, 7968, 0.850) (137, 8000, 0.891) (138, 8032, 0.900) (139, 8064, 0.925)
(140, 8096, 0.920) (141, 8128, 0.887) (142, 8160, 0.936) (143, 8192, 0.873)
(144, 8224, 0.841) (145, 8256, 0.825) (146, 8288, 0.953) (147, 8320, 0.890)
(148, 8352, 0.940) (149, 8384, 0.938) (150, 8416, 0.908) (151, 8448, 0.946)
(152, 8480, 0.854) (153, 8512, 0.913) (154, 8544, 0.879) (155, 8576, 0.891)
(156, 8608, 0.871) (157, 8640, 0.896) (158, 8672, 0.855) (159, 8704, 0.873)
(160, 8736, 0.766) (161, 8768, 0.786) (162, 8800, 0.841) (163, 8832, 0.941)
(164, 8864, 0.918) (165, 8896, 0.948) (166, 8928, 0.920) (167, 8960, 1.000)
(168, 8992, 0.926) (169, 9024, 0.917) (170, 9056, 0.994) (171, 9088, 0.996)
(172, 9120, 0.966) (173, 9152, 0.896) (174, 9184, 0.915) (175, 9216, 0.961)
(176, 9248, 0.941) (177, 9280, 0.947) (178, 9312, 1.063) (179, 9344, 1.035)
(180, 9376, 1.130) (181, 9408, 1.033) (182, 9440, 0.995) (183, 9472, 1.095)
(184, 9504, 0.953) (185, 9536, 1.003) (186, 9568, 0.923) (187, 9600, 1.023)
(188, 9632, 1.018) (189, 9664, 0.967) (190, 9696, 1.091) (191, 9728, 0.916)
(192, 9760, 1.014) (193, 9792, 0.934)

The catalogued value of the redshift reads 0.69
